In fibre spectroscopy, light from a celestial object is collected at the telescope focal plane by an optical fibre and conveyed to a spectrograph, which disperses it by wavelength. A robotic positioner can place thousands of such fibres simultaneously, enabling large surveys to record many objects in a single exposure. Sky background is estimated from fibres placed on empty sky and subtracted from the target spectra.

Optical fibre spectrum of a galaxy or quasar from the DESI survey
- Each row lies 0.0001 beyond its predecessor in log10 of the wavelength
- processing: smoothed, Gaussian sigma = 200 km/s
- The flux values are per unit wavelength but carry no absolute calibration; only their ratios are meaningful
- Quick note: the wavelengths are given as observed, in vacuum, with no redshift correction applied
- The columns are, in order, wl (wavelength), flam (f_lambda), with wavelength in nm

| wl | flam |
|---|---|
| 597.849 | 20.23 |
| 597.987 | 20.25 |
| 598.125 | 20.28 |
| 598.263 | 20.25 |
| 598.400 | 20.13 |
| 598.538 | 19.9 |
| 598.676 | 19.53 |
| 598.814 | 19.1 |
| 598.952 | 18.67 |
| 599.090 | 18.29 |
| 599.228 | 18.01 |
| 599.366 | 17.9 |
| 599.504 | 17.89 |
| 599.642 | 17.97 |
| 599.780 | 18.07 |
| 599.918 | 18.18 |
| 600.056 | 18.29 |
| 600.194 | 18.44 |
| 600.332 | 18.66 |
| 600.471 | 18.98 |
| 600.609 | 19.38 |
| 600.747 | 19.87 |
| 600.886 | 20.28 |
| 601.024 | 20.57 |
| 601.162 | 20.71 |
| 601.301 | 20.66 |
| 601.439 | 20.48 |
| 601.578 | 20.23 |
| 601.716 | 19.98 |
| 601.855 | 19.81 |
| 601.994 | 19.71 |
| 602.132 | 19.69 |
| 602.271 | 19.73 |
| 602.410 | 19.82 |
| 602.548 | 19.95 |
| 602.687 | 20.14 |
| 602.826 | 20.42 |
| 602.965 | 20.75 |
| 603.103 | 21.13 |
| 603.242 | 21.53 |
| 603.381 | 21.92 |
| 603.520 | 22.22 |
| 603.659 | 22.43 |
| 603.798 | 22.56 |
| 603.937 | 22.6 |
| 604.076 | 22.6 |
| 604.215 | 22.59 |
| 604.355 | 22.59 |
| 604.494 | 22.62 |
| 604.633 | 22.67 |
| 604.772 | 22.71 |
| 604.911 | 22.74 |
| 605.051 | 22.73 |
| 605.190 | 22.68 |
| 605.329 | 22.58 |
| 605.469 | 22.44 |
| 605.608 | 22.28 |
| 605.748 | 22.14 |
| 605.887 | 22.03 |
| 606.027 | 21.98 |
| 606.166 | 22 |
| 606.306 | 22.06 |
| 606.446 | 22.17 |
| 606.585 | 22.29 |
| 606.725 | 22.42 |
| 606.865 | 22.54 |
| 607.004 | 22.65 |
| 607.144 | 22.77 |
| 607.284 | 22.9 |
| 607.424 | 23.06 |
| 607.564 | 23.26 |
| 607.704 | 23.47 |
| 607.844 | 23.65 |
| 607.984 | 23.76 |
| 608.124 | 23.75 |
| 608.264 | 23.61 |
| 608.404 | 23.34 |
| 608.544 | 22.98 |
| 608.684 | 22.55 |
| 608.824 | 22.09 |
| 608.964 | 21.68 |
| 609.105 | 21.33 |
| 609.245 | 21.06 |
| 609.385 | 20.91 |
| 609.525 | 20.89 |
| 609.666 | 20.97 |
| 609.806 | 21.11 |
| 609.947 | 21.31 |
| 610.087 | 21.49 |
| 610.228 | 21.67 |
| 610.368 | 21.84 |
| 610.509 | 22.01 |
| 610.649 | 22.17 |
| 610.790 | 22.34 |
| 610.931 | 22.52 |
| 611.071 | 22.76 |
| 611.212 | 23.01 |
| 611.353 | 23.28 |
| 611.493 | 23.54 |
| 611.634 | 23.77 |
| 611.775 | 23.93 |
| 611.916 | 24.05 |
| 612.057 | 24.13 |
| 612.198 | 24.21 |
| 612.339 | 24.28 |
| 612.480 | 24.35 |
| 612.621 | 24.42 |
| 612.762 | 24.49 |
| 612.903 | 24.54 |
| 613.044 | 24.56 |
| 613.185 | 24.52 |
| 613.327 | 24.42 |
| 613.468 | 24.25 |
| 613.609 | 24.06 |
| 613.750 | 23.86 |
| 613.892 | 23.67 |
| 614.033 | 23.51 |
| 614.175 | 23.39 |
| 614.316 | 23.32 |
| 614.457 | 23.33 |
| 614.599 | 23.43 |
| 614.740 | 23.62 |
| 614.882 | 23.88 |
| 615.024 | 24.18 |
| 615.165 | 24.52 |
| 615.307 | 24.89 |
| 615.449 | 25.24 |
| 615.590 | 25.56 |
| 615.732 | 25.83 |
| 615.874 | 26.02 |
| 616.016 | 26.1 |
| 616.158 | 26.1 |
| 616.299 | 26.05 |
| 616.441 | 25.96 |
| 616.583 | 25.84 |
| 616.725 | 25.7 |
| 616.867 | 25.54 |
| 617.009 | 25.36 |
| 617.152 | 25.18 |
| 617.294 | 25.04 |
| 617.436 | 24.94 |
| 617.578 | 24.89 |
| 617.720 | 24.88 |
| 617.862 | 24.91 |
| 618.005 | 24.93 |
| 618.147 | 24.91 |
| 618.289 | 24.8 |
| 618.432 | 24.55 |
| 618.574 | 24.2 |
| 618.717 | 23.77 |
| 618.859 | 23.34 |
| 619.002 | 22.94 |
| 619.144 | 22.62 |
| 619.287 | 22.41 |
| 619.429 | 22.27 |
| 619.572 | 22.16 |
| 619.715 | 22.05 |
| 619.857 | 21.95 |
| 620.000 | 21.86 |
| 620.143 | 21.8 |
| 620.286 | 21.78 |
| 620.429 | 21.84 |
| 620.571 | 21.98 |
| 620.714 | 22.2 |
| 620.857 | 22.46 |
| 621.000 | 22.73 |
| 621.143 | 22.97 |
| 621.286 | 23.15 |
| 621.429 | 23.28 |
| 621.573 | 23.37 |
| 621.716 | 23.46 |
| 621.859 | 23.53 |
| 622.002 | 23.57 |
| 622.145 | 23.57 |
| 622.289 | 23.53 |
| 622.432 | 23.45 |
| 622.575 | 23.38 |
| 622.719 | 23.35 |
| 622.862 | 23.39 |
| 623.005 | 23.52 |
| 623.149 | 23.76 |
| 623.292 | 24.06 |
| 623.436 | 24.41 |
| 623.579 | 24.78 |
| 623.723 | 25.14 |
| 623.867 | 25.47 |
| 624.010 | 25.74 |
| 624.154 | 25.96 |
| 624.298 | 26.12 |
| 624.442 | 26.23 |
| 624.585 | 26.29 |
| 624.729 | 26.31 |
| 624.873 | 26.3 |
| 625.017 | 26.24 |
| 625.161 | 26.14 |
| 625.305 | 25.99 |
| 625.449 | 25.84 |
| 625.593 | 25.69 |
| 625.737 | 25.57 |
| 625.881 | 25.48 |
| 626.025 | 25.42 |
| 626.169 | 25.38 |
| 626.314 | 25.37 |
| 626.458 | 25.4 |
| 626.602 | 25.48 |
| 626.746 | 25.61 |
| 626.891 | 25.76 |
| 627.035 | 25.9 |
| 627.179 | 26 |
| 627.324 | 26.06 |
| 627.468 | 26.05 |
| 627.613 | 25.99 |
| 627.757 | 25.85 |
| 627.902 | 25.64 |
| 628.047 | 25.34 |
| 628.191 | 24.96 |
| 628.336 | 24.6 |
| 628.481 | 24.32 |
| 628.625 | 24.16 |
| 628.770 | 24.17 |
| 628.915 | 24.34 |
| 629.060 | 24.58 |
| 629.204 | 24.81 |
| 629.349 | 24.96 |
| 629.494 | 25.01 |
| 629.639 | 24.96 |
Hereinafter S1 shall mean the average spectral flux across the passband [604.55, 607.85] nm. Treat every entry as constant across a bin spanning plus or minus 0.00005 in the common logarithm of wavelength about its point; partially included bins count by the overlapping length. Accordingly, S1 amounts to 22.6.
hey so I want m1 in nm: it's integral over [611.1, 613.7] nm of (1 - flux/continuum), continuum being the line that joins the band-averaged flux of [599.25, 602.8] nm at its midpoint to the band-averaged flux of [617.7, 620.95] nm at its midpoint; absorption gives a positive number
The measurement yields -0.29 nm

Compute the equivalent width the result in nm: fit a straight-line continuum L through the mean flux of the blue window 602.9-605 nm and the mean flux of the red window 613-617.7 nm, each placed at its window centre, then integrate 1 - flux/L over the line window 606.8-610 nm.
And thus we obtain 0.11 nm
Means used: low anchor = 22.3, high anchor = 24.8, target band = 22.4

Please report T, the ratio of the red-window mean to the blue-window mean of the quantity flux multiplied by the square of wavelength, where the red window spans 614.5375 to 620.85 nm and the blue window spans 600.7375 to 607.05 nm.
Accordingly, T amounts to 1.17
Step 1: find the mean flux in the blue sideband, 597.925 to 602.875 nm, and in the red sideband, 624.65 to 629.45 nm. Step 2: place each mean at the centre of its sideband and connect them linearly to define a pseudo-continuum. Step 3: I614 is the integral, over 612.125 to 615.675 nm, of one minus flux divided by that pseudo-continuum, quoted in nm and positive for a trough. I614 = -0.27 nm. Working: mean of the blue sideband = 19.4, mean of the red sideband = 25.4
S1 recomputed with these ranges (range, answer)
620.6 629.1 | 24.8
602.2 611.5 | 22.2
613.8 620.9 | 24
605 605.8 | 22.5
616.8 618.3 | 25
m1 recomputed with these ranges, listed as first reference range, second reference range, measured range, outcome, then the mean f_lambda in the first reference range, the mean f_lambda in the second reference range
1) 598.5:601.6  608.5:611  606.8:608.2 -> -0.138 nm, 19.1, 21.7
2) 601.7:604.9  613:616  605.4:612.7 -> 0.074 nm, 21.4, 24.3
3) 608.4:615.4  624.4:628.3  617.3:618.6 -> -0.031 nm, 23.1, 25.8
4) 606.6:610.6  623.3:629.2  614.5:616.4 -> -0.119 nm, 22.3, 25.5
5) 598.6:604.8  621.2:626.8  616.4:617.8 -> -0.114 nm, 20.2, 24.8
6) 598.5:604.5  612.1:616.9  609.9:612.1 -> 0.064 nm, 20.1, 24.6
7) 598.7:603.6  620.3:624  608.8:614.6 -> -0.386 nm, 19.6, 23.5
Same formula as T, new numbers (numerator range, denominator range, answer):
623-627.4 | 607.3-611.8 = 1.20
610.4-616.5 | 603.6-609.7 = 1.10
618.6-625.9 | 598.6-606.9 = 1.23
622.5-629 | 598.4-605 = 1.35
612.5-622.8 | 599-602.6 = 1.31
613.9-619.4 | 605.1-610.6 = 1.14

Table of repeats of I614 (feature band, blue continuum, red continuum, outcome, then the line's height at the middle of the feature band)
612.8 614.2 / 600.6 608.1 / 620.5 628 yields -0.06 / 23.1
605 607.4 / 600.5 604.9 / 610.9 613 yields -0.03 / 22.1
